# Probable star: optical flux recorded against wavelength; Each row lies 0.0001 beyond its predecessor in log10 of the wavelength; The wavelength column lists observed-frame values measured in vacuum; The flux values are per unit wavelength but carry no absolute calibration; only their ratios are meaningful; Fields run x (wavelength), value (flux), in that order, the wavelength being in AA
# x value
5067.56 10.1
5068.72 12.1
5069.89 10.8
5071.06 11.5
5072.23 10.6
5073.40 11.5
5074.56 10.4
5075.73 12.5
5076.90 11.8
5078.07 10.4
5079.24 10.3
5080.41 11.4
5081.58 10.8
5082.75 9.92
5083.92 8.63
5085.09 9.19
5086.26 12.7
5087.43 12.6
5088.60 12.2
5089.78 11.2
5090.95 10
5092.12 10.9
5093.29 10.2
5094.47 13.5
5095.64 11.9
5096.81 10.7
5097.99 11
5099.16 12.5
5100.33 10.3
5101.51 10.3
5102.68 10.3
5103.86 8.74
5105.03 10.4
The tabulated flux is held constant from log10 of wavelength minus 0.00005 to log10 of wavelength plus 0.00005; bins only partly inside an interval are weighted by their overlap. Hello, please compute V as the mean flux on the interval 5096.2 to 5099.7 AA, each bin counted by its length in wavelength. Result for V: 11.4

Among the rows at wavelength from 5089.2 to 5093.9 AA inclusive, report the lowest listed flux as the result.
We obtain 10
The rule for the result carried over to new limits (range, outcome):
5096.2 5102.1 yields 10.3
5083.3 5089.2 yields 8.63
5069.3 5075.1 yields 10.4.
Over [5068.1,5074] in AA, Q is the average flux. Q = 11.3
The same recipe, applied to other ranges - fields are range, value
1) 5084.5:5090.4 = 11.6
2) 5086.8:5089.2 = 12.4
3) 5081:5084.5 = 9.79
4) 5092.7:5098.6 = 11.5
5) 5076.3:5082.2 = 10.9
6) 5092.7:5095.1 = 11.8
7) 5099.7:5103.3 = 10.3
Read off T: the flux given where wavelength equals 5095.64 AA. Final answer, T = 11.9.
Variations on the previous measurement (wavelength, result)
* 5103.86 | 8.74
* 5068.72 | 12.1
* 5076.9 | 11.8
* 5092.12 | 10.9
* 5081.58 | 10.8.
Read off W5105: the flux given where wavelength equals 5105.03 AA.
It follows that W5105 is 10.4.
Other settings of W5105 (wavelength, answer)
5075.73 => 12.5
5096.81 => 10.7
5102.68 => 10.3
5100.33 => 10.3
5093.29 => 10.2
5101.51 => 10.3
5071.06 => 11.5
